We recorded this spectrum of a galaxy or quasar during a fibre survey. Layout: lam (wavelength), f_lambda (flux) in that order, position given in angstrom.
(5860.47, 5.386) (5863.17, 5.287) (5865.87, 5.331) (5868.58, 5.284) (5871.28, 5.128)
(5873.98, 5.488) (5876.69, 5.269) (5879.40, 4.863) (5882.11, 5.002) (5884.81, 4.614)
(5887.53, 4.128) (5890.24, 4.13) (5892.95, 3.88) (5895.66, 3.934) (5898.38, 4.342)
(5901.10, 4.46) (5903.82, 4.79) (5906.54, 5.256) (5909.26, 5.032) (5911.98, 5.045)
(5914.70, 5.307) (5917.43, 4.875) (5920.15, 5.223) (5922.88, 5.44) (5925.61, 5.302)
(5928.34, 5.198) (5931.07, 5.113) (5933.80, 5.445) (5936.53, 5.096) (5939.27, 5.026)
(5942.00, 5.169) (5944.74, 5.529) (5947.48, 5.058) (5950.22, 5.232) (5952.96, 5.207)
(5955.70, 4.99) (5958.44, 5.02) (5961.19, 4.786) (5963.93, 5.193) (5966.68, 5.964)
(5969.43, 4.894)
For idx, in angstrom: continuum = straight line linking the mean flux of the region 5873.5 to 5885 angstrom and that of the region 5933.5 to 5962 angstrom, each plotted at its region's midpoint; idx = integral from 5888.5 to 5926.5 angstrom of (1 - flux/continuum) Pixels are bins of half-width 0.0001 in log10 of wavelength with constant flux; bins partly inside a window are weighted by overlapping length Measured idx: 2.4 angstrom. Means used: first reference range 5.06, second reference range 5.14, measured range 4.77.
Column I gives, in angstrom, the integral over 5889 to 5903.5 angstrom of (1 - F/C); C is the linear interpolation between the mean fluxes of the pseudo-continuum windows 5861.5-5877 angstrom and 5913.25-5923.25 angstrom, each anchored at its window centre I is 2.88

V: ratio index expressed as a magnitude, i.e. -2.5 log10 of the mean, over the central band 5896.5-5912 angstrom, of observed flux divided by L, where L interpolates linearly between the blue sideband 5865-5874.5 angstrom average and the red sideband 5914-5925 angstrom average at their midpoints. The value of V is 0.101 mag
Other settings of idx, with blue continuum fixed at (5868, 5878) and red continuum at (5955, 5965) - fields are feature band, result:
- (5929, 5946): -0.5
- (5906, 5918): 0.1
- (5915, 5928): -0.2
